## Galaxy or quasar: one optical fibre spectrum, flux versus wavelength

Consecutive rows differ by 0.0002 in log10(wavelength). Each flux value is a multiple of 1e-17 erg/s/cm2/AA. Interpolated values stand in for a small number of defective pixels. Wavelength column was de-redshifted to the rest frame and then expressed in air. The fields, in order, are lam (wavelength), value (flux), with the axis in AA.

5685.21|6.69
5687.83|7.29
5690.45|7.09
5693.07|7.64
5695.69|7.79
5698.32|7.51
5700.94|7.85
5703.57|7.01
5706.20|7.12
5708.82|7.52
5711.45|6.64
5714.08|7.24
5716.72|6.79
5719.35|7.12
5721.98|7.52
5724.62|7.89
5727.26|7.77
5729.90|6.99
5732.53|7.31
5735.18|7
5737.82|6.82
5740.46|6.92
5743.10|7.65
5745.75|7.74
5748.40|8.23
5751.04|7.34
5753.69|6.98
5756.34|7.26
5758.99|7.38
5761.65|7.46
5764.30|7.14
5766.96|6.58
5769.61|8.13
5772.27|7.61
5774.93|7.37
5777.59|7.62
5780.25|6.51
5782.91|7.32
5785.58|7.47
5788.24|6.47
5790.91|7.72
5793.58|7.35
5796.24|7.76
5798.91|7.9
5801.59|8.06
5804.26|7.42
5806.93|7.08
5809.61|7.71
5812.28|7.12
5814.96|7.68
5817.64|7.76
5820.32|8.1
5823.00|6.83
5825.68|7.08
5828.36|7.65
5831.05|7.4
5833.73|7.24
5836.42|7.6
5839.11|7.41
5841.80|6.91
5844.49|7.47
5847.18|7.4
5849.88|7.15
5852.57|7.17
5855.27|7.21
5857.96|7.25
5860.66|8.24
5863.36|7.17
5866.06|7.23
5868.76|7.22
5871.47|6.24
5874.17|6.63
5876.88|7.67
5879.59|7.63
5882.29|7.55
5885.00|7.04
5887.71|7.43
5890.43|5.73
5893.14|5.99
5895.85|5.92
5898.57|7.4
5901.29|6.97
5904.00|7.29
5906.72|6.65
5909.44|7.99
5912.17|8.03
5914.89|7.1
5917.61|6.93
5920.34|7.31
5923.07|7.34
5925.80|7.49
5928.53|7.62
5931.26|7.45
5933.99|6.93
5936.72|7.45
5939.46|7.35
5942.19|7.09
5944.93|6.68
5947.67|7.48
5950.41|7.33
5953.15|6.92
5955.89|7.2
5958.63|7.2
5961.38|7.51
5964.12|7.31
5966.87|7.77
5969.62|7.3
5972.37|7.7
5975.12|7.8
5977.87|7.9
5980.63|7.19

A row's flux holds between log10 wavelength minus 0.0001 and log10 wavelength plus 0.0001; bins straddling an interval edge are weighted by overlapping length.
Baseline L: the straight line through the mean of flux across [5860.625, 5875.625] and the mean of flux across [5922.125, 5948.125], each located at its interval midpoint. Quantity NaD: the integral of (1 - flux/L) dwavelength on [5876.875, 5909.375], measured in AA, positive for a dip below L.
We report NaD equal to 0.8 AA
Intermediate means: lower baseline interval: 7.02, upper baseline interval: 7.28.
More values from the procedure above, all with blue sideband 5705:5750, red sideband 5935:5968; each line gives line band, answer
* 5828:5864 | -0.4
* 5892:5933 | 0.6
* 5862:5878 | 0.6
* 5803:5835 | -0.6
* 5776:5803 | -0.4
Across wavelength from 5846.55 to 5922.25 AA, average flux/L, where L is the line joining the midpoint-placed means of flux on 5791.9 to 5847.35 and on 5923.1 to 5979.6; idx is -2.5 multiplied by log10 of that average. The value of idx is 0.045 mag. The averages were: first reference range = 7.48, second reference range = 7.37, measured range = 7.12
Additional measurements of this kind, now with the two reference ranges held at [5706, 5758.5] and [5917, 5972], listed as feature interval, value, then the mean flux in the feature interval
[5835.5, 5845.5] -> -0.01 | 7.33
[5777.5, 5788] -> 0.03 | 7.11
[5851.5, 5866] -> -0.01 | 7.4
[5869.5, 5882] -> 0.03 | 7.09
